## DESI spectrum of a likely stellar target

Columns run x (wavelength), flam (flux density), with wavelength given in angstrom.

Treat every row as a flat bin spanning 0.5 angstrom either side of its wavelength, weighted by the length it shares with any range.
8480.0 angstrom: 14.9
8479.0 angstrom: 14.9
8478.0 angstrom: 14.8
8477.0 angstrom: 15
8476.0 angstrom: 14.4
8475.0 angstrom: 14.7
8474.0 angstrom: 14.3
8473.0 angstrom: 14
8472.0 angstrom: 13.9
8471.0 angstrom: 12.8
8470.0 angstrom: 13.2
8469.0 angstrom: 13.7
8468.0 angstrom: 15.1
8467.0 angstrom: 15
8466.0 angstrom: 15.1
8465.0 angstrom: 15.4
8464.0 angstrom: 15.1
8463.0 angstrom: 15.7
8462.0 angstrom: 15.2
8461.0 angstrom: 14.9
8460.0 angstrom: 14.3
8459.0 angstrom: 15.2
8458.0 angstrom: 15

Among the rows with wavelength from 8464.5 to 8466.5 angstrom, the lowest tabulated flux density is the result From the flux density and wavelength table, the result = 15.1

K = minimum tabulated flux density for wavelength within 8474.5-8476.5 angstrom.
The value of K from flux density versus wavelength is 14.4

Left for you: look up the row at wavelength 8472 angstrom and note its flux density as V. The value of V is 13.9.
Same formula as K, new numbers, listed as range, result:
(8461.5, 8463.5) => 15.2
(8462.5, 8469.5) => 13.7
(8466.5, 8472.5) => 12.8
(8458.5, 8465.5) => 14.3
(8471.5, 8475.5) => 13.9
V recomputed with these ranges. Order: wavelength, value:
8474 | 14.3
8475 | 14.7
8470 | 13.2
